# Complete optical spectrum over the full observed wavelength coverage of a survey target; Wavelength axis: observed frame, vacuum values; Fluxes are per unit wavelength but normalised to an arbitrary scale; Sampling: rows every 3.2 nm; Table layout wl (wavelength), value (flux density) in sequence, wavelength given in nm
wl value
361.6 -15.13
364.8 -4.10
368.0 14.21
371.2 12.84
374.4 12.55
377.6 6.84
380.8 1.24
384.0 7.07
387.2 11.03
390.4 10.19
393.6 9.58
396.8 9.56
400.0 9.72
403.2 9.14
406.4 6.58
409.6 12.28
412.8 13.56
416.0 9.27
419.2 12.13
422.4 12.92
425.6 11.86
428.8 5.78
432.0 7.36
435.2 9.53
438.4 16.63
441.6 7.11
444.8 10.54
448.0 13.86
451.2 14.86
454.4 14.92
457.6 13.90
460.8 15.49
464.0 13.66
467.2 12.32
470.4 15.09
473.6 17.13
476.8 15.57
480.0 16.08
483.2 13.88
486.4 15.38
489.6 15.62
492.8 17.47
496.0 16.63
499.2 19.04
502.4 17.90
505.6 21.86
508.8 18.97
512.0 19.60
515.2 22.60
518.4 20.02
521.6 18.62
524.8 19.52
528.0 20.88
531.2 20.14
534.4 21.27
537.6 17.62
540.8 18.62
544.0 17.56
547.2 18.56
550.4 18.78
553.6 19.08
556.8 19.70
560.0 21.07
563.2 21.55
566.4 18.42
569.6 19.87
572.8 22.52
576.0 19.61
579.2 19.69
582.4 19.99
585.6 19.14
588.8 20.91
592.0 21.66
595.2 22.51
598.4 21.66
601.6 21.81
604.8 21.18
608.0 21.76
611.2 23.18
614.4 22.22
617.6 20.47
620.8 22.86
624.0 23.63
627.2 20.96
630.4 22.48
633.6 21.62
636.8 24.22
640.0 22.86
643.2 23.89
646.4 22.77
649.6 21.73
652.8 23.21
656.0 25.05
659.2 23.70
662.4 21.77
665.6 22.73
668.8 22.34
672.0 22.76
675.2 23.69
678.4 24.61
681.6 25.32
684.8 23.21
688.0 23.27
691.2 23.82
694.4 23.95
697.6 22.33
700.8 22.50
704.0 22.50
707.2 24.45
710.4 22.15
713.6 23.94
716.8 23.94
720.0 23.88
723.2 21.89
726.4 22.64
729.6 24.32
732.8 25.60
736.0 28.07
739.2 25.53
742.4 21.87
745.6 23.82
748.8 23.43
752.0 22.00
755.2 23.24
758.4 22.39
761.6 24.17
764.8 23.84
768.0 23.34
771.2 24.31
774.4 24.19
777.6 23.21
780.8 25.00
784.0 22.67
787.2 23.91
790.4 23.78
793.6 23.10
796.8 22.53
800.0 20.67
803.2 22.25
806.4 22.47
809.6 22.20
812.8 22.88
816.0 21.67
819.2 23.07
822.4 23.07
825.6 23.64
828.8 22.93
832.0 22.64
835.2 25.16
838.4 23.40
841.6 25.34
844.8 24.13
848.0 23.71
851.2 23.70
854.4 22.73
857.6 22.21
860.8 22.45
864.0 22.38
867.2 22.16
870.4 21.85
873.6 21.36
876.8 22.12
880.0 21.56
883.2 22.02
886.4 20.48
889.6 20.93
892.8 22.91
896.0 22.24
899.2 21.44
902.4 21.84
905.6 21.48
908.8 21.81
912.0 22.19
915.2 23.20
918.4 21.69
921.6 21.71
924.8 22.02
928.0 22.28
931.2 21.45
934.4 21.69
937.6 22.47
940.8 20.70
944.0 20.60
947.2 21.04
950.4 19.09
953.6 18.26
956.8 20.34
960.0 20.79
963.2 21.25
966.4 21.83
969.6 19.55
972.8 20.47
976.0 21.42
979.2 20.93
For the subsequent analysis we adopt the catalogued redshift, 0.121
